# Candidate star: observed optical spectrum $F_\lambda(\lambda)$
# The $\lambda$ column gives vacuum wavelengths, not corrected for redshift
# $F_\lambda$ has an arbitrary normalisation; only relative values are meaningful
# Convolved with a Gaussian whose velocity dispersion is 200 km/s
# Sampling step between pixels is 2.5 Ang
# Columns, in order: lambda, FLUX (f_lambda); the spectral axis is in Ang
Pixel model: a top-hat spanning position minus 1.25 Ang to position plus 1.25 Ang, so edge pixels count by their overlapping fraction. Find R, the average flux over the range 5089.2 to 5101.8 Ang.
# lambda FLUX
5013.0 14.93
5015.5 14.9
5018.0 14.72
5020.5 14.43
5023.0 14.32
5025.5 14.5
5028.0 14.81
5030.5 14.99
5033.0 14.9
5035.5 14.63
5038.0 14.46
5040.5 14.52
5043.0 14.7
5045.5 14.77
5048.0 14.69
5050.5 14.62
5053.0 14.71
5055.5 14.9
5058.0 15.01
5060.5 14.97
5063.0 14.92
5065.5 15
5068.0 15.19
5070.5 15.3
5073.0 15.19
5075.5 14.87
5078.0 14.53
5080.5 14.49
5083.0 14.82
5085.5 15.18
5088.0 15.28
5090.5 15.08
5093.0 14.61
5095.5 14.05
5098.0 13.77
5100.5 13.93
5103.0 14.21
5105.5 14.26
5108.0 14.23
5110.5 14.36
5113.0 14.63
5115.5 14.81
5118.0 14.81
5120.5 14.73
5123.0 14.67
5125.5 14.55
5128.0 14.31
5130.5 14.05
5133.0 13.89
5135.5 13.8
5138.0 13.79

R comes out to 14.3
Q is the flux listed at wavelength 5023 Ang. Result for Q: 14.32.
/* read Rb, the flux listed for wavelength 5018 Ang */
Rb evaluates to 14.72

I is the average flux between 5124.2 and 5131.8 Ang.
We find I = 14.3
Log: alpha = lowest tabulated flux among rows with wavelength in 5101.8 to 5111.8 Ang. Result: 14.21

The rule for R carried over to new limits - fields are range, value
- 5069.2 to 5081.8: 14.9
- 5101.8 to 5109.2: 14.2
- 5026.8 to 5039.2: 14.8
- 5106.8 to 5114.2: 14.4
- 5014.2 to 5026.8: 14.6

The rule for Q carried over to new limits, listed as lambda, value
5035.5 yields 14.63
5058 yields 15.01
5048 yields 14.69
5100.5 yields 13.93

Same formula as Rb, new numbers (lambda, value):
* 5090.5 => 15.08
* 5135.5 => 13.8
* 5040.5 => 14.52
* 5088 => 15.28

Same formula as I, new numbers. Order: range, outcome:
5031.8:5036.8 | 14.8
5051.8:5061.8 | 14.9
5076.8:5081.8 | 14.5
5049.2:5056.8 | 14.7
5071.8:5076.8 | 15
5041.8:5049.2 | 14.7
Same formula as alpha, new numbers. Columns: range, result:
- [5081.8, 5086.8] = 14.82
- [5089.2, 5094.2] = 14.61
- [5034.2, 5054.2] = 14.46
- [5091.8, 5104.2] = 13.77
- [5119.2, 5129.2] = 14.31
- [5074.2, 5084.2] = 14.49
